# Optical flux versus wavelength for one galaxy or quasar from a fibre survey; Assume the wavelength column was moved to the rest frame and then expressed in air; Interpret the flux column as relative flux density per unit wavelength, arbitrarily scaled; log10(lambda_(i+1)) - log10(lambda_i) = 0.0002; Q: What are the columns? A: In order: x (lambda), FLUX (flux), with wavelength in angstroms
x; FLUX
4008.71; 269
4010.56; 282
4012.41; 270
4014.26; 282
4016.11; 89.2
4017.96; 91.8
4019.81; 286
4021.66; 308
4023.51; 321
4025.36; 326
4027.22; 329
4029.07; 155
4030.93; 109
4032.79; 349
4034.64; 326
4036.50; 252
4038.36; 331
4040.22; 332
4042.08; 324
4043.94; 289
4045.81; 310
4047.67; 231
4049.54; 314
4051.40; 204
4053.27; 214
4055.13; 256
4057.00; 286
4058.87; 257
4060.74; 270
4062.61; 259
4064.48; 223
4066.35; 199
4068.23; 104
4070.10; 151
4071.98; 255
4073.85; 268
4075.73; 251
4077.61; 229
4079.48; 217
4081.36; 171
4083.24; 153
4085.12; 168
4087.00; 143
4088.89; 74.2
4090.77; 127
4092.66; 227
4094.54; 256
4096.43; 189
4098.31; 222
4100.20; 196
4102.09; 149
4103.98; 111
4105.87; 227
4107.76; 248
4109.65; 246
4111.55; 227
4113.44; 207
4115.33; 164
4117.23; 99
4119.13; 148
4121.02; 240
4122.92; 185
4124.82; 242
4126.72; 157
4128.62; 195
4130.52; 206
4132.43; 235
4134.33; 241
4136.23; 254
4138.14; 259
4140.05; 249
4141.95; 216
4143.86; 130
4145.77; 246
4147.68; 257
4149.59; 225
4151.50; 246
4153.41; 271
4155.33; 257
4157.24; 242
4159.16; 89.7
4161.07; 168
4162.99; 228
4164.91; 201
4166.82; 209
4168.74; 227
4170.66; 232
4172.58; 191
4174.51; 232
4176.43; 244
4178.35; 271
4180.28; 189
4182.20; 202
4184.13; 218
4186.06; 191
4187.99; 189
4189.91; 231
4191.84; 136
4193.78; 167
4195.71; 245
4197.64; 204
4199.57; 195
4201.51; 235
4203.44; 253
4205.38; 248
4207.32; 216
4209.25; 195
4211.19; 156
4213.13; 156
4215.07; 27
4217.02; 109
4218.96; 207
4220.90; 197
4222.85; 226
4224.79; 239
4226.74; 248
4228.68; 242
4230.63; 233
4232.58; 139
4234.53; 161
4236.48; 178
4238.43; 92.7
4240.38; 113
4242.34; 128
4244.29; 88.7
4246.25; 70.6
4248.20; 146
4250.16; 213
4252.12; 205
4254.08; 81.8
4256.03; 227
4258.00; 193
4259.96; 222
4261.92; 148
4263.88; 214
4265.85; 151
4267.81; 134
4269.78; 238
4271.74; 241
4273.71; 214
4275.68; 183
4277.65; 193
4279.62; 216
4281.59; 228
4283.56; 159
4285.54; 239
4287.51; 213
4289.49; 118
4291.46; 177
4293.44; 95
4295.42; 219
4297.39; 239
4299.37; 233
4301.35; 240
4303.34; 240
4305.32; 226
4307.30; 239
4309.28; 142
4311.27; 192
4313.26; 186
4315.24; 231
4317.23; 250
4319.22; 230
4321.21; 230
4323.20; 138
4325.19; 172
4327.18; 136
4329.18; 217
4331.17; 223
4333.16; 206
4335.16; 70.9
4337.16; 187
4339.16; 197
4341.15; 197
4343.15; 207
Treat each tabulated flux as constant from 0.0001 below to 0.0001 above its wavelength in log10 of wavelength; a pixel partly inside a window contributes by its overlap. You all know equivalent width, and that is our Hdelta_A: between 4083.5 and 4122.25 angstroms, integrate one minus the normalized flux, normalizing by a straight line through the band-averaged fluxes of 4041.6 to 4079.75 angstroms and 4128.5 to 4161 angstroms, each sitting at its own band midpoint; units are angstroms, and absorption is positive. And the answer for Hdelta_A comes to 8.3 angstroms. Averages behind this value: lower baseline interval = 243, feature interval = 183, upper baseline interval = 224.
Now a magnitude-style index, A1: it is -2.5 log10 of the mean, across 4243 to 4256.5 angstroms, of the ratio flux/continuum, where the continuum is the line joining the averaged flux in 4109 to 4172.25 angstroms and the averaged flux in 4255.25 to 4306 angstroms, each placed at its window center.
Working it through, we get 0.368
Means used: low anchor 212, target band 144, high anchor 200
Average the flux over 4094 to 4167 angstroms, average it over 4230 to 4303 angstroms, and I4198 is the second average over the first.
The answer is 0.86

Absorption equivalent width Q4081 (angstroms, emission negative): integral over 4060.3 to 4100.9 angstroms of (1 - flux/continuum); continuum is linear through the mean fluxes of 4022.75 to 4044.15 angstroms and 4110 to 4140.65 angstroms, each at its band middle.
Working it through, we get 8.1 angstroms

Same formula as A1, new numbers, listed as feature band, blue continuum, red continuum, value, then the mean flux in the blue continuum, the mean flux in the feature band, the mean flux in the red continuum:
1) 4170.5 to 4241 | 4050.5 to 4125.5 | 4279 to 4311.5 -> 0.04 mag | 201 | 195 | 201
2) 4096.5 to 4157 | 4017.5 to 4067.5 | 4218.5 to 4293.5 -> 0.10 mag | 266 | 212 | 181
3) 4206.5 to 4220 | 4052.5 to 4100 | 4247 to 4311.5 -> 0.29 mag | 207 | 152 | 194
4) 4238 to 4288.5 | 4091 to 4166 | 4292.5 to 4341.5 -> 0.14 mag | 208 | 176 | 198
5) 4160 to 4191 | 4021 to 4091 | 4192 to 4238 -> -0.05 mag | 240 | 213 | 192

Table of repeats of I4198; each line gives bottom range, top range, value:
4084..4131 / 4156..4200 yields 1.10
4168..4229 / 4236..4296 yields 0.85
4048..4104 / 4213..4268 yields 0.80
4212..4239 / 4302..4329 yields 1.14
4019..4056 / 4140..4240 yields 0.73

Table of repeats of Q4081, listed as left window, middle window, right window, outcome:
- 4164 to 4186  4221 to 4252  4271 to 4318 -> 6.1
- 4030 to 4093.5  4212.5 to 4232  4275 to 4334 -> 2.1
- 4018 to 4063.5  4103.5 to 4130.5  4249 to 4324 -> 6.0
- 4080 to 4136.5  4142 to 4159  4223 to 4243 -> -3.6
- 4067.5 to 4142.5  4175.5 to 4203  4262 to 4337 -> -1.7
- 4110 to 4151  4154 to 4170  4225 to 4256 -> -0.8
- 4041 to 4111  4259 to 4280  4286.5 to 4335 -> 0.6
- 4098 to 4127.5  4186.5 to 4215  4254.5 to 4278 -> -0.5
